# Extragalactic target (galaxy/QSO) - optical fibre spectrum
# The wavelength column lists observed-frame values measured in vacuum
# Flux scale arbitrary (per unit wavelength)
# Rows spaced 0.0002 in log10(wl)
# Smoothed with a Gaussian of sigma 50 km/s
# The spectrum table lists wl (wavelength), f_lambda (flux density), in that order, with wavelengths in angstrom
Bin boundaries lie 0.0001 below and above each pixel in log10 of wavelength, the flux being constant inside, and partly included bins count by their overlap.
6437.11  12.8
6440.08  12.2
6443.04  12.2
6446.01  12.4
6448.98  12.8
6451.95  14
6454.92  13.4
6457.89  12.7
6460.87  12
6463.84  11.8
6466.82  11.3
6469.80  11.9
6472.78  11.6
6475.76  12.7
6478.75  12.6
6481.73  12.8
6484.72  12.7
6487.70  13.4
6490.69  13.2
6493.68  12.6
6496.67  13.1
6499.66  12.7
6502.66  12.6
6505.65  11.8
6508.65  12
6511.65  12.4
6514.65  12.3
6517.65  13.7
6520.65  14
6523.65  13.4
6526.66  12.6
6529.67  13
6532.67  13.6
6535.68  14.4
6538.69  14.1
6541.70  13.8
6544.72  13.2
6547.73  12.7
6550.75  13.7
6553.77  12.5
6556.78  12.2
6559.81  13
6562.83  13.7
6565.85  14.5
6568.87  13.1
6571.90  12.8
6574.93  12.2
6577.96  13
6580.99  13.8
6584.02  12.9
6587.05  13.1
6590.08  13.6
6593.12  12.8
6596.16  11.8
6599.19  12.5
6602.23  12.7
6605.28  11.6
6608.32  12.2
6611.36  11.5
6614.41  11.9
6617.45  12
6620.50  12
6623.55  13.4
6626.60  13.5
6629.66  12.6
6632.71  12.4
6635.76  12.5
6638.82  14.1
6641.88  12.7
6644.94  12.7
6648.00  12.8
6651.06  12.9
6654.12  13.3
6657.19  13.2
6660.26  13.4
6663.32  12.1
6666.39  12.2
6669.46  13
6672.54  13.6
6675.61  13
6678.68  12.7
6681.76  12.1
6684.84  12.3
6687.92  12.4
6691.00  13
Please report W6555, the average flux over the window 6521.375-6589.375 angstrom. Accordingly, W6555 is 13.3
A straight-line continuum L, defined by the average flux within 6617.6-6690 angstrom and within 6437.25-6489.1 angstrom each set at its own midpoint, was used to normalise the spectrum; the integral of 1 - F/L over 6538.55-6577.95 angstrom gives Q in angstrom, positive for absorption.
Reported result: -1.5 angstrom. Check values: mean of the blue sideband 12.5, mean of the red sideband 12.8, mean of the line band 13.2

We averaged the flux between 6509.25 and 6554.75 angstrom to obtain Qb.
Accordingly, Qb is 13.3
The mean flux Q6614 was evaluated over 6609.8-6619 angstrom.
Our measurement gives 11.8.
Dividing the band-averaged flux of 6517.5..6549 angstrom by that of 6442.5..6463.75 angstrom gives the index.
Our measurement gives 1.06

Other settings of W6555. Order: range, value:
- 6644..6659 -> 13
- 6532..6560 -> 13.3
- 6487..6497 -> 13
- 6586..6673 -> 12.7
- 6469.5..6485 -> 12.4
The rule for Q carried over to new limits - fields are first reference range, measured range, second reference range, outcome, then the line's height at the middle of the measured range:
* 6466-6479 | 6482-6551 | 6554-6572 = -2.68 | 12.6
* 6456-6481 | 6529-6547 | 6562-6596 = -1.27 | 12.8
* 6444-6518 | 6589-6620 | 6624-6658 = 1.57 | 12.9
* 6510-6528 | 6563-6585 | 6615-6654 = -0.49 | 12.9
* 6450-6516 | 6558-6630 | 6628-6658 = 0.21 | 12.8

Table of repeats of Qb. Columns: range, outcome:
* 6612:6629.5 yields 12.5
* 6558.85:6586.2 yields 13.2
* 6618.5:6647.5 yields 12.9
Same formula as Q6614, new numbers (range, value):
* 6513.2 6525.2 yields 13.4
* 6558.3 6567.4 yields 13.7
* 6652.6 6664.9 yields 13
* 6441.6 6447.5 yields 12.3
